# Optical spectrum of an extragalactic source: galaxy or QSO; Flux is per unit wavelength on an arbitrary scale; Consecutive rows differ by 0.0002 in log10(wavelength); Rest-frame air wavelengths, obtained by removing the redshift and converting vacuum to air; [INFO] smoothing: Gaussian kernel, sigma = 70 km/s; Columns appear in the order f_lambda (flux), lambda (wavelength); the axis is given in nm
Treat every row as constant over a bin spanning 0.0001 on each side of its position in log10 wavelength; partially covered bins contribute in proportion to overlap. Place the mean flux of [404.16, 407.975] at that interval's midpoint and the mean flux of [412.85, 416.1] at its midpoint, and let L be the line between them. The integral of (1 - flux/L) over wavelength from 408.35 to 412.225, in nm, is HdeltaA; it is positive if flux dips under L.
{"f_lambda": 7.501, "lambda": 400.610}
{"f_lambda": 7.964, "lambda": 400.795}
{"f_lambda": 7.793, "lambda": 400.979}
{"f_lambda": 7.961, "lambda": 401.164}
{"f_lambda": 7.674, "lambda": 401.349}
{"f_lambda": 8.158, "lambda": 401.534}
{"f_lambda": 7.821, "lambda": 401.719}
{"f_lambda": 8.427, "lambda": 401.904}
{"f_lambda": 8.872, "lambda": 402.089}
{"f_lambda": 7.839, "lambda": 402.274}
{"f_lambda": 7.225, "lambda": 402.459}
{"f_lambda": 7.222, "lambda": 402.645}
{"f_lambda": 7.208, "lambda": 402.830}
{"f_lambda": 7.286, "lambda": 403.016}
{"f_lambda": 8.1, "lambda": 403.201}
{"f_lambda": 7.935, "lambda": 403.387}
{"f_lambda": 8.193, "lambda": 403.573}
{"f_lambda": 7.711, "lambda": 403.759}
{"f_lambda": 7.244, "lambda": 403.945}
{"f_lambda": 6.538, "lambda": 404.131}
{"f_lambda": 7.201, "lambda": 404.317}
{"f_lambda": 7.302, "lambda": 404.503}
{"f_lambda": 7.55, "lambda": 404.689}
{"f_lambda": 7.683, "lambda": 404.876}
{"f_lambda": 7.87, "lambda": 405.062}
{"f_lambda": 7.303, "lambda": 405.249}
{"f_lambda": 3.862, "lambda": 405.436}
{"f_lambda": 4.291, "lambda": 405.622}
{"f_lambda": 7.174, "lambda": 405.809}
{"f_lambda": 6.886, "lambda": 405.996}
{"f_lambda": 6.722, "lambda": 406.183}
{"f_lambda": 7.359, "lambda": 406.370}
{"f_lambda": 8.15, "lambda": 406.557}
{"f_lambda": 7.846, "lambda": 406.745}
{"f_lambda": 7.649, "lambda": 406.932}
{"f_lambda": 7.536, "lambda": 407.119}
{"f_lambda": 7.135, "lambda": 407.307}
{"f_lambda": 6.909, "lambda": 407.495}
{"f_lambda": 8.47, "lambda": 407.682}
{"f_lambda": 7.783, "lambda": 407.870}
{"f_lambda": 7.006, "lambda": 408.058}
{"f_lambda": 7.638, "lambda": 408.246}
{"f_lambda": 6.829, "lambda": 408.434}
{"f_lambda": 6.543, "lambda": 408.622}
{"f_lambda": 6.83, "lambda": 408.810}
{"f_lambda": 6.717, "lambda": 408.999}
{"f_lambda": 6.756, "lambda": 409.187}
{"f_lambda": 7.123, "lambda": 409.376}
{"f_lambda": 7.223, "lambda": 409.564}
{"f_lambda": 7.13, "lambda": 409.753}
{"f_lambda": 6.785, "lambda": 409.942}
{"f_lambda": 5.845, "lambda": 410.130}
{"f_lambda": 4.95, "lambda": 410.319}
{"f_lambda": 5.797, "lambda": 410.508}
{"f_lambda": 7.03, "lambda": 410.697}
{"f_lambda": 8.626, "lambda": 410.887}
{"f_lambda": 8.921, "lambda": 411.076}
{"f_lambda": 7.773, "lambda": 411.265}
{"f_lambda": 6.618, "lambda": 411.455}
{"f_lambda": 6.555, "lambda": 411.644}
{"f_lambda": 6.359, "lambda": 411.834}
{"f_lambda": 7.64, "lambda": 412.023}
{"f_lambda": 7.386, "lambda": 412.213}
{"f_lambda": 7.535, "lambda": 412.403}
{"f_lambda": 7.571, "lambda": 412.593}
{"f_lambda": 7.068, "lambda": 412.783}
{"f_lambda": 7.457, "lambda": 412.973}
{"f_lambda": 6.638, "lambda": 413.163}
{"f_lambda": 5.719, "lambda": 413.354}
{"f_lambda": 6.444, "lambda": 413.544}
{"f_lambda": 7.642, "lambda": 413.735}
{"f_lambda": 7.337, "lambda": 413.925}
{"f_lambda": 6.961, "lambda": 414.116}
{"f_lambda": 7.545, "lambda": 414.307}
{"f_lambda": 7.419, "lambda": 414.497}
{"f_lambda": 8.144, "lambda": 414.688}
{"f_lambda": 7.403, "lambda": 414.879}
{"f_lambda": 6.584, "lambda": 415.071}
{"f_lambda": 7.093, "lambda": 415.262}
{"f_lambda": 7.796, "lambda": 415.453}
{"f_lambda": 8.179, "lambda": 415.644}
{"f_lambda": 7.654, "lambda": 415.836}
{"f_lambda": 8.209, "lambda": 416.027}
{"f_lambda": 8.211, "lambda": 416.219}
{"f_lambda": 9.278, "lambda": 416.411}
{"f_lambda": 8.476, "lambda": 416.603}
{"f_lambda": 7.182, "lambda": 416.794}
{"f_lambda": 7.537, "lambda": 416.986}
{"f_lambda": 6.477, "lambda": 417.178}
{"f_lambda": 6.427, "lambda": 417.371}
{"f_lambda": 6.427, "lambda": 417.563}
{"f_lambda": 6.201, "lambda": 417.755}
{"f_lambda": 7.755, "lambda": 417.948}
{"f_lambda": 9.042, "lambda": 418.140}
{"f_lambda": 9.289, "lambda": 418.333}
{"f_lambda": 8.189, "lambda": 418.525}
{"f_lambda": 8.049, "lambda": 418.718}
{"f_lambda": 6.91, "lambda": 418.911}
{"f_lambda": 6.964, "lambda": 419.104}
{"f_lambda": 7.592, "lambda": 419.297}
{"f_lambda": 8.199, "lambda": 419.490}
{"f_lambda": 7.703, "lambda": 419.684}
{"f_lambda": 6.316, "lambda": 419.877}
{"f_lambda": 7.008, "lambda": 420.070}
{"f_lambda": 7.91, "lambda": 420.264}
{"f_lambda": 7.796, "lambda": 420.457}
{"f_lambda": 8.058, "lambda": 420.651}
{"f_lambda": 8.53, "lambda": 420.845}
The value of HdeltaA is 0.16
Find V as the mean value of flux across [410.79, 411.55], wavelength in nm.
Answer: 7.98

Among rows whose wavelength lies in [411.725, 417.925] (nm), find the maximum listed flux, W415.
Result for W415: 9.278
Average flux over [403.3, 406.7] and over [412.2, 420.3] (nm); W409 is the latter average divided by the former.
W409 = 1.06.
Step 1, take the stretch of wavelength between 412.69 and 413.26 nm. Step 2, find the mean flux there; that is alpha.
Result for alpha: 7.05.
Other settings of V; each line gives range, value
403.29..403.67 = 8.05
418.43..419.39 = 7.54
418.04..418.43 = 9.17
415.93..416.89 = 8.27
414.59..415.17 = 7.37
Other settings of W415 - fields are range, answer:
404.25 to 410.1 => 8.47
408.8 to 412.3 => 8.921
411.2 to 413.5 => 7.773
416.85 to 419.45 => 9.289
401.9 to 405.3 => 8.872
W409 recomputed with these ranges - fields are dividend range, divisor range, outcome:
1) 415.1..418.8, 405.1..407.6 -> 1.13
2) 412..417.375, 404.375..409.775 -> 1.05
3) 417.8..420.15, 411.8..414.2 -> 1.09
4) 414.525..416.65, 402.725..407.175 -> 1.10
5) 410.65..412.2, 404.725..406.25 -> 1.14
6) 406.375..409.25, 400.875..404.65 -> 0.95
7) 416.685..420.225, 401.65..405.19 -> 0.97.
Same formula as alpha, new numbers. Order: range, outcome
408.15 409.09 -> 6.91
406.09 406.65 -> 7.41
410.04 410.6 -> 5.53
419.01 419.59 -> 7.58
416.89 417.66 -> 6.71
